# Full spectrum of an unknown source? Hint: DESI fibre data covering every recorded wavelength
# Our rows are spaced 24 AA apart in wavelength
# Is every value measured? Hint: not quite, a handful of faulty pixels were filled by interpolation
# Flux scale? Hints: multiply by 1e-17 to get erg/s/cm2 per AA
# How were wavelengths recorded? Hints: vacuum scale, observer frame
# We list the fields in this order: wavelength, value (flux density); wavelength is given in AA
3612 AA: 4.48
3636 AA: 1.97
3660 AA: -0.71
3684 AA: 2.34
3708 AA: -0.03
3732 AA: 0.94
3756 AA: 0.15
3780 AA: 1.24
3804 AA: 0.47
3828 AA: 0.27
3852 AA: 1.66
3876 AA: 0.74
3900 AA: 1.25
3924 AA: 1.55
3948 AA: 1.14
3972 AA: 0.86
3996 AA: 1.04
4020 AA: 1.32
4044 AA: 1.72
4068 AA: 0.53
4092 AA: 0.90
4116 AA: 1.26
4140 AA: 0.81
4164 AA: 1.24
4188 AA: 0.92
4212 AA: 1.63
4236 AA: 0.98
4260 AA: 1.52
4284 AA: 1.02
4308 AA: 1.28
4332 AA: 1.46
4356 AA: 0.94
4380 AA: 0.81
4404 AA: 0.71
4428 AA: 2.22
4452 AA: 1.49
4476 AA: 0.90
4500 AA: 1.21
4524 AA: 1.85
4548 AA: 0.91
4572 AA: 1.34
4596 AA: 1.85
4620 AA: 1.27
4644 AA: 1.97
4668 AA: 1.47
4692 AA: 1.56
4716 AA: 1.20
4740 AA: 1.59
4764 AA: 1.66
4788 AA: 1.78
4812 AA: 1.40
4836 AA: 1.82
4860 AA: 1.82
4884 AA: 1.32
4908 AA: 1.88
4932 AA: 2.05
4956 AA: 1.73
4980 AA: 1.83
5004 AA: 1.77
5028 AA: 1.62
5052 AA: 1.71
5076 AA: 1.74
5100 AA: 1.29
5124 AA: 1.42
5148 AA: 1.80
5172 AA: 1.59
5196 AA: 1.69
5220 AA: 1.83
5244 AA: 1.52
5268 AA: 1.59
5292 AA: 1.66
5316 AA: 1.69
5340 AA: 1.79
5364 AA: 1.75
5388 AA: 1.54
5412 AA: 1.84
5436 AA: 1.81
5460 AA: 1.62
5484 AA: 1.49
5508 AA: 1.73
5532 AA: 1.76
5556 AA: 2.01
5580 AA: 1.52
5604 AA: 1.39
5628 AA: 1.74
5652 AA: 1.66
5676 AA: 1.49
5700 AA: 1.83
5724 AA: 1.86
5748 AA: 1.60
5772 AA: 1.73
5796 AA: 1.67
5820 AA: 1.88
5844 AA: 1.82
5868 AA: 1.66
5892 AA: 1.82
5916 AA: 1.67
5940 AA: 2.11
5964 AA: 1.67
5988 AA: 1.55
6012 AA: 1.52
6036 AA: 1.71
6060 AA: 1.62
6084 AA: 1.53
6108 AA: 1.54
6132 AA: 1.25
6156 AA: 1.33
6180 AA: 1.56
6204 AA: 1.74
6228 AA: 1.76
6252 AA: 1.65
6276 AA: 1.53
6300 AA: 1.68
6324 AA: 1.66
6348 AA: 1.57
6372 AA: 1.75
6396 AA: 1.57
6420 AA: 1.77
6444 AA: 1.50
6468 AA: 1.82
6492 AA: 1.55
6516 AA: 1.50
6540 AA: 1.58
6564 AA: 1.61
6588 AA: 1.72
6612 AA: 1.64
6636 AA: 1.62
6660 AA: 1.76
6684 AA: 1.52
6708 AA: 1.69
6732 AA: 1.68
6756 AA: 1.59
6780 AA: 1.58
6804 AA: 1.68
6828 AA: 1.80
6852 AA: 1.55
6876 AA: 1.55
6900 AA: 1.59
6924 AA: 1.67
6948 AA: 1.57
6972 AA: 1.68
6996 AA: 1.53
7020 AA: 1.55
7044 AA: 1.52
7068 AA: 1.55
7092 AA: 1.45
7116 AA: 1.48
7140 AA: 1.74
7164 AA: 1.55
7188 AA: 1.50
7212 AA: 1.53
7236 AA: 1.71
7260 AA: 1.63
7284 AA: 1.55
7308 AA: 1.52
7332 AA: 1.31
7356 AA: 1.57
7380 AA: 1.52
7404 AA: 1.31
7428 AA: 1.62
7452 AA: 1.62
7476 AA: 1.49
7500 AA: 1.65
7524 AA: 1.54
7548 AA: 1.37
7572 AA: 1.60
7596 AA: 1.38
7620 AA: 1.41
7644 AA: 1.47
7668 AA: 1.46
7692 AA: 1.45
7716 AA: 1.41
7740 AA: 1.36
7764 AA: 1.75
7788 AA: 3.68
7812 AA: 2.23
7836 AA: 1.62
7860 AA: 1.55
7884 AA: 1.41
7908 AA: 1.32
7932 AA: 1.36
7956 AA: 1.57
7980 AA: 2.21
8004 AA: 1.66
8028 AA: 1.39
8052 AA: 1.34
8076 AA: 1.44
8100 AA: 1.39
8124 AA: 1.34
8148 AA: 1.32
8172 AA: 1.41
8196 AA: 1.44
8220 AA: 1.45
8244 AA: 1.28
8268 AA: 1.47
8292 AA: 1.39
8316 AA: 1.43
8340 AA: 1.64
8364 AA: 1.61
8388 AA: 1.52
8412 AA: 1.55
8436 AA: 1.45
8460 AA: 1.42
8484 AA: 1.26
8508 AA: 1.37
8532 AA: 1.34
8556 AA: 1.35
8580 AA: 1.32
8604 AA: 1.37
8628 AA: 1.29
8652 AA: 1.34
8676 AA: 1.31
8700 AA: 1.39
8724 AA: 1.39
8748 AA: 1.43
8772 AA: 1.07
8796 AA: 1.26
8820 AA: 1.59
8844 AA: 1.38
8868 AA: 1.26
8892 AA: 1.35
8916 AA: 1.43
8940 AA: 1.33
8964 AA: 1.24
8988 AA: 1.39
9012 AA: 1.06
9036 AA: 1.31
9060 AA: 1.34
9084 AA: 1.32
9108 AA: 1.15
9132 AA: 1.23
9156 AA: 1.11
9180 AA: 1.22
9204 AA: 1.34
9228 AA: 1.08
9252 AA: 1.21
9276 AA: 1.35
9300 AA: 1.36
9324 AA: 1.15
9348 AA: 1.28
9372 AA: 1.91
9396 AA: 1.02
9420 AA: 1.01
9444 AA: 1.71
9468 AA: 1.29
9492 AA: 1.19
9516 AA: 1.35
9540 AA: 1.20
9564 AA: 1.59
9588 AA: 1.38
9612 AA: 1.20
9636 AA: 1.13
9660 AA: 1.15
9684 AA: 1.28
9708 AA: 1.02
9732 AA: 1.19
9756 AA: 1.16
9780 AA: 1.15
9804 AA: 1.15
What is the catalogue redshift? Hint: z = 0.186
